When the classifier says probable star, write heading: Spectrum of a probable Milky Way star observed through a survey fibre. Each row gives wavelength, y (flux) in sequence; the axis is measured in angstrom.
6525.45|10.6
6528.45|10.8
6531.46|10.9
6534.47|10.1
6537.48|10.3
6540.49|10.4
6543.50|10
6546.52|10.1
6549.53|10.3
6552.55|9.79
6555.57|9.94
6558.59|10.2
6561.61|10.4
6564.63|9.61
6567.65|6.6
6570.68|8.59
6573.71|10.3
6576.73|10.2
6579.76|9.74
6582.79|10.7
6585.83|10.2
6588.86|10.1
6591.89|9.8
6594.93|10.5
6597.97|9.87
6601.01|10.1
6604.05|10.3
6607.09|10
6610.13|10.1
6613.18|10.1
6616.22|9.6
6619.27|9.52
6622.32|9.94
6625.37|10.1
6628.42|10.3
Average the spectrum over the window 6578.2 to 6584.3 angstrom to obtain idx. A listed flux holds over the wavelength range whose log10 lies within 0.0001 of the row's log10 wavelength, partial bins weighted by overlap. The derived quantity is 10.2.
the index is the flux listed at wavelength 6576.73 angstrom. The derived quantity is 10.2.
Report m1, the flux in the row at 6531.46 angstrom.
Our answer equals 10.9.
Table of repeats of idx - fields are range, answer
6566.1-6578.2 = 8.92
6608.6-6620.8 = 9.83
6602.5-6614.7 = 10.1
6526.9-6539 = 10.5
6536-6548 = 10.2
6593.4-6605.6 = 10.2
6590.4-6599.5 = 10.1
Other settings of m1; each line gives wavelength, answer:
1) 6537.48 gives 10.3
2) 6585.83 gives 10.2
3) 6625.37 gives 10.1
